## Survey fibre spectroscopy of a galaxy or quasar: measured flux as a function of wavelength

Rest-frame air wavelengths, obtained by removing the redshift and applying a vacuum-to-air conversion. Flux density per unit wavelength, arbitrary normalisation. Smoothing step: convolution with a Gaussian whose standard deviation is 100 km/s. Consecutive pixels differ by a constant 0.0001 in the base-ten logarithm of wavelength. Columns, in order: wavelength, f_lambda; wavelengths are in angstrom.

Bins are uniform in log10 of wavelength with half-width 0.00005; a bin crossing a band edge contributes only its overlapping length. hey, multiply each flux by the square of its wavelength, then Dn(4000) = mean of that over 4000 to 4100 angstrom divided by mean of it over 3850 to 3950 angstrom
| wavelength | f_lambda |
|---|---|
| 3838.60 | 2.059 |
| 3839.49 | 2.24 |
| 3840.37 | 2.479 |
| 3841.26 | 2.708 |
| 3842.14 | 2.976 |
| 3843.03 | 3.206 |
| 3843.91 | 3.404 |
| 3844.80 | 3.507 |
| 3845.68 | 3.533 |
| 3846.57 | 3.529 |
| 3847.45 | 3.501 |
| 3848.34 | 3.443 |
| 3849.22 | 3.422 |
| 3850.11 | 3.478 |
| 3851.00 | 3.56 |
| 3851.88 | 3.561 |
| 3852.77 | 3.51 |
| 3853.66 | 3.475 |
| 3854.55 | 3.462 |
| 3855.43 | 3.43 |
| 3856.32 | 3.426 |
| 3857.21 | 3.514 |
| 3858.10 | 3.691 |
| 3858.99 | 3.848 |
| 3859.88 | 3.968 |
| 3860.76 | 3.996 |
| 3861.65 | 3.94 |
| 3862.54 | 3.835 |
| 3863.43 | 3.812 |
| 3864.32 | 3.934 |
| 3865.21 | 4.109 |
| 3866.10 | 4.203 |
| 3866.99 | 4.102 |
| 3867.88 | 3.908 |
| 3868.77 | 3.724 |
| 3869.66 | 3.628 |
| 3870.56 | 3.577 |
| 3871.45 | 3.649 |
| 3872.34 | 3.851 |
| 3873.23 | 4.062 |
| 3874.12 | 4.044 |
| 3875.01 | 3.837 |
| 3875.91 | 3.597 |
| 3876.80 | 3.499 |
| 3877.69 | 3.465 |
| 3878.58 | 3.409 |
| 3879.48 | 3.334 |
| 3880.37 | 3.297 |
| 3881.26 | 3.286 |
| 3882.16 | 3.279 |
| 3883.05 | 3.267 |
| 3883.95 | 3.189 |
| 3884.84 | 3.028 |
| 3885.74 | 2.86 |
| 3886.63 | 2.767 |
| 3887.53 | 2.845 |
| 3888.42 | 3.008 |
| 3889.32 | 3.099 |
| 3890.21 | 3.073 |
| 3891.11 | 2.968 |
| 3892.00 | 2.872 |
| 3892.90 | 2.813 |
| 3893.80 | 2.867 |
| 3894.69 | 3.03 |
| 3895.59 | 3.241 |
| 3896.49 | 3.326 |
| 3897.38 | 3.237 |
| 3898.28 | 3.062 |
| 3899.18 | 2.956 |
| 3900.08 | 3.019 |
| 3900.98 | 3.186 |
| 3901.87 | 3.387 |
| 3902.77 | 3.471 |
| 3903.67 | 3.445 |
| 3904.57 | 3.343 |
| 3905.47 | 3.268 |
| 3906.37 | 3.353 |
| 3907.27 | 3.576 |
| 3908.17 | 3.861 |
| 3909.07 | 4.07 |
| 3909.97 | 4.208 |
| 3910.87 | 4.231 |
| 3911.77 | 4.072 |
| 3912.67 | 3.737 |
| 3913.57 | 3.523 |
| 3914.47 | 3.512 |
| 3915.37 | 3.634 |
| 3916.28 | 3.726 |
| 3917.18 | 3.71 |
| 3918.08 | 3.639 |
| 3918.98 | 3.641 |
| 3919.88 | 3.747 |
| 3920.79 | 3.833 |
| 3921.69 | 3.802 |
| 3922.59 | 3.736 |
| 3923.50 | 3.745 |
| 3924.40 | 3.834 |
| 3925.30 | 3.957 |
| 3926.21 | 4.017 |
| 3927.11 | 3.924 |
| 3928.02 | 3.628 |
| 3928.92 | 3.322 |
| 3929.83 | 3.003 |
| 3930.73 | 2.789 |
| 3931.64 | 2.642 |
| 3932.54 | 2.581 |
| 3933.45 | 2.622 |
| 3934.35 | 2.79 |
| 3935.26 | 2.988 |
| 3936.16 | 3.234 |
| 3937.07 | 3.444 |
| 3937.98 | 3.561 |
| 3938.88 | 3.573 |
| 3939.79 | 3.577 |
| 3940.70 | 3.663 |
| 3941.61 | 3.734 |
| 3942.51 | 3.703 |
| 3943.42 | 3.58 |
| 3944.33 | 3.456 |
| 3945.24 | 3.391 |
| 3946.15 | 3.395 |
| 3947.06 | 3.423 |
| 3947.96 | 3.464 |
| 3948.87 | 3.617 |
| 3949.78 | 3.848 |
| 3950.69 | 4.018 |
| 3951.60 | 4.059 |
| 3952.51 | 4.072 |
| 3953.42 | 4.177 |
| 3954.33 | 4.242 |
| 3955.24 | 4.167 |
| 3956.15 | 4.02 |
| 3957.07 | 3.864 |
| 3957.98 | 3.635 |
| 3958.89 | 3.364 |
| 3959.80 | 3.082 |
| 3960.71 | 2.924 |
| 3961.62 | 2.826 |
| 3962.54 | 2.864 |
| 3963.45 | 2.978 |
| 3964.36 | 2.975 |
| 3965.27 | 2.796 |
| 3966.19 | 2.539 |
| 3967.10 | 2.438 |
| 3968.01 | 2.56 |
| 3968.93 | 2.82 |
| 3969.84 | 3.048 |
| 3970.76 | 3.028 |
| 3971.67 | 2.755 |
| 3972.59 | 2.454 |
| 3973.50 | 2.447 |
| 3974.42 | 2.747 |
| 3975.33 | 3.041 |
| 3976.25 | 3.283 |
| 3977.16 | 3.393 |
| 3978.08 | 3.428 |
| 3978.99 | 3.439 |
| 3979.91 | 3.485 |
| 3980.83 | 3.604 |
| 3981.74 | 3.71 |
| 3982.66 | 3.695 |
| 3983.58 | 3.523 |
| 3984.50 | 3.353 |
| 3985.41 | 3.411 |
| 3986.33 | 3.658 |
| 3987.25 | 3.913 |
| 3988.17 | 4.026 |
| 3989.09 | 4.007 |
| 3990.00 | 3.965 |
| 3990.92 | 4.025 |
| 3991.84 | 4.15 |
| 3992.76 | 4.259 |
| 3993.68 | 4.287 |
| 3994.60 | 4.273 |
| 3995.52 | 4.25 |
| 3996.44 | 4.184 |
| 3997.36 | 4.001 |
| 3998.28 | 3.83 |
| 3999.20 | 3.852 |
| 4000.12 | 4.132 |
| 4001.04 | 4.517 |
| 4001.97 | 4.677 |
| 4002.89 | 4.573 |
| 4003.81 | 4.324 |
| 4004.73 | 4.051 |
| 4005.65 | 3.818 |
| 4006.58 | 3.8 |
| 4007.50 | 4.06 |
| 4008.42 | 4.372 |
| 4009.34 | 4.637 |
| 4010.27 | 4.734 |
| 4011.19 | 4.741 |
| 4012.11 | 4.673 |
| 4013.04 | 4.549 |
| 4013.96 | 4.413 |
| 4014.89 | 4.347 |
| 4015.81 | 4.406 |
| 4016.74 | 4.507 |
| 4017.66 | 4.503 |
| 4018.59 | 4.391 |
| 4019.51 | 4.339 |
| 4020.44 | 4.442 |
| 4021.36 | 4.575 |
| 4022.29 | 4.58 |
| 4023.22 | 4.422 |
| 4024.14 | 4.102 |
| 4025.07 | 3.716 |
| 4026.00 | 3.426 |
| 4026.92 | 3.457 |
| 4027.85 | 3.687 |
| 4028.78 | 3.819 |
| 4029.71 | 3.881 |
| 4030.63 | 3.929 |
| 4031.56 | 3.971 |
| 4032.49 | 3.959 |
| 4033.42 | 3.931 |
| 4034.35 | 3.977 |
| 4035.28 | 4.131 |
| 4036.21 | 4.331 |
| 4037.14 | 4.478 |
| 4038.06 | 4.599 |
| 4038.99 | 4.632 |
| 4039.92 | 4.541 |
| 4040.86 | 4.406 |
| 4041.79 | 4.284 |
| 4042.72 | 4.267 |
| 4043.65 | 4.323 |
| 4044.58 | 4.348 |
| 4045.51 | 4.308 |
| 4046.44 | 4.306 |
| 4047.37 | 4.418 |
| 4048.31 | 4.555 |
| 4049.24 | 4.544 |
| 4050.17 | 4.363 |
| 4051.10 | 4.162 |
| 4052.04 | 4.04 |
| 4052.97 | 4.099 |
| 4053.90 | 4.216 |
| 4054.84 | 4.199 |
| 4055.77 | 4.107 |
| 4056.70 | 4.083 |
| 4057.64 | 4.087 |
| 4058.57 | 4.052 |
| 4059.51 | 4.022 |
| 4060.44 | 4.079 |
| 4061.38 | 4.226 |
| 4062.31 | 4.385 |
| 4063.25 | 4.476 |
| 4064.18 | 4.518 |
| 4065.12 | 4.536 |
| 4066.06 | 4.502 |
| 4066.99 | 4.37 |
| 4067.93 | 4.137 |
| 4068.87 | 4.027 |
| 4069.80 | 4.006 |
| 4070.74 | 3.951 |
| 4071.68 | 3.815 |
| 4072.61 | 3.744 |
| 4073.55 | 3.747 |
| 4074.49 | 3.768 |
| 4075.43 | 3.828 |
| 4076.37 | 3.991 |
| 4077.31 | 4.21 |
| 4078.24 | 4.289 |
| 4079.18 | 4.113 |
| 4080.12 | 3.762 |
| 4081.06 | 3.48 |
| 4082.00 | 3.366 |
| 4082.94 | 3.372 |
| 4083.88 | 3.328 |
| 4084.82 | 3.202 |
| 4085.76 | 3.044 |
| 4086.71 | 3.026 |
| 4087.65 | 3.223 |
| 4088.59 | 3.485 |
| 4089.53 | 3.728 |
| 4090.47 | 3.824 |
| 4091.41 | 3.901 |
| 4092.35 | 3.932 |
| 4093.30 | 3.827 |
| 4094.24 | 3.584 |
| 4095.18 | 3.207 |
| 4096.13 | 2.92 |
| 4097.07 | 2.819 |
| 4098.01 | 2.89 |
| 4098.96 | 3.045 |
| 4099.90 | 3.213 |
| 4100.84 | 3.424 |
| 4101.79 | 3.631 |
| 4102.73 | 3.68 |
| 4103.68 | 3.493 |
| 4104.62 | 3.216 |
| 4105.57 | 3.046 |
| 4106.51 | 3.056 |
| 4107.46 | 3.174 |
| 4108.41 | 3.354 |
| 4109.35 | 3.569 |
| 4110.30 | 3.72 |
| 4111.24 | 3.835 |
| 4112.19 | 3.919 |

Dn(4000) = 1.25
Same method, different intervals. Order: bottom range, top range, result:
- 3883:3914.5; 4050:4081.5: 1.35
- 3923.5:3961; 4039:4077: 1.26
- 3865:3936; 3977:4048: 1.27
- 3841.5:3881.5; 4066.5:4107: 1.10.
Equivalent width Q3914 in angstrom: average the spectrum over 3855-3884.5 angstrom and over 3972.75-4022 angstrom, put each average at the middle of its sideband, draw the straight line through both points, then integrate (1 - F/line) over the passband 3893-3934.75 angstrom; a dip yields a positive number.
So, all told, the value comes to 3.7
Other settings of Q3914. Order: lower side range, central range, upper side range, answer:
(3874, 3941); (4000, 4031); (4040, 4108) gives -4.8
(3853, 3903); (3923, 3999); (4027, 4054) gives 7.3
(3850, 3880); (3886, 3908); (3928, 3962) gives 2.9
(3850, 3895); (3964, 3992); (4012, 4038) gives 4.9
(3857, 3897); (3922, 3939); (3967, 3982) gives -0.5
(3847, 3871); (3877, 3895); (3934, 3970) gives 2.6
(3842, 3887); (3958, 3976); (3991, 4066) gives 5.1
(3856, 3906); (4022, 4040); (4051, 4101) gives -1.7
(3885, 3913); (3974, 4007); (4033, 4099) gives -1.7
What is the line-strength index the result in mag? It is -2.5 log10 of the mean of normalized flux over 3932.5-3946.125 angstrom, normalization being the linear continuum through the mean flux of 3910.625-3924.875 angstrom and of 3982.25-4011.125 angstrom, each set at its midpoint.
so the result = 0.149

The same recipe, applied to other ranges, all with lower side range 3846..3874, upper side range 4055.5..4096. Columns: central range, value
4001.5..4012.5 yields -0.148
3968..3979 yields 0.271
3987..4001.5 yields -0.083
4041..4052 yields -0.134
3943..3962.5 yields 0.043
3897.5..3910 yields 0.102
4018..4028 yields -0.081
